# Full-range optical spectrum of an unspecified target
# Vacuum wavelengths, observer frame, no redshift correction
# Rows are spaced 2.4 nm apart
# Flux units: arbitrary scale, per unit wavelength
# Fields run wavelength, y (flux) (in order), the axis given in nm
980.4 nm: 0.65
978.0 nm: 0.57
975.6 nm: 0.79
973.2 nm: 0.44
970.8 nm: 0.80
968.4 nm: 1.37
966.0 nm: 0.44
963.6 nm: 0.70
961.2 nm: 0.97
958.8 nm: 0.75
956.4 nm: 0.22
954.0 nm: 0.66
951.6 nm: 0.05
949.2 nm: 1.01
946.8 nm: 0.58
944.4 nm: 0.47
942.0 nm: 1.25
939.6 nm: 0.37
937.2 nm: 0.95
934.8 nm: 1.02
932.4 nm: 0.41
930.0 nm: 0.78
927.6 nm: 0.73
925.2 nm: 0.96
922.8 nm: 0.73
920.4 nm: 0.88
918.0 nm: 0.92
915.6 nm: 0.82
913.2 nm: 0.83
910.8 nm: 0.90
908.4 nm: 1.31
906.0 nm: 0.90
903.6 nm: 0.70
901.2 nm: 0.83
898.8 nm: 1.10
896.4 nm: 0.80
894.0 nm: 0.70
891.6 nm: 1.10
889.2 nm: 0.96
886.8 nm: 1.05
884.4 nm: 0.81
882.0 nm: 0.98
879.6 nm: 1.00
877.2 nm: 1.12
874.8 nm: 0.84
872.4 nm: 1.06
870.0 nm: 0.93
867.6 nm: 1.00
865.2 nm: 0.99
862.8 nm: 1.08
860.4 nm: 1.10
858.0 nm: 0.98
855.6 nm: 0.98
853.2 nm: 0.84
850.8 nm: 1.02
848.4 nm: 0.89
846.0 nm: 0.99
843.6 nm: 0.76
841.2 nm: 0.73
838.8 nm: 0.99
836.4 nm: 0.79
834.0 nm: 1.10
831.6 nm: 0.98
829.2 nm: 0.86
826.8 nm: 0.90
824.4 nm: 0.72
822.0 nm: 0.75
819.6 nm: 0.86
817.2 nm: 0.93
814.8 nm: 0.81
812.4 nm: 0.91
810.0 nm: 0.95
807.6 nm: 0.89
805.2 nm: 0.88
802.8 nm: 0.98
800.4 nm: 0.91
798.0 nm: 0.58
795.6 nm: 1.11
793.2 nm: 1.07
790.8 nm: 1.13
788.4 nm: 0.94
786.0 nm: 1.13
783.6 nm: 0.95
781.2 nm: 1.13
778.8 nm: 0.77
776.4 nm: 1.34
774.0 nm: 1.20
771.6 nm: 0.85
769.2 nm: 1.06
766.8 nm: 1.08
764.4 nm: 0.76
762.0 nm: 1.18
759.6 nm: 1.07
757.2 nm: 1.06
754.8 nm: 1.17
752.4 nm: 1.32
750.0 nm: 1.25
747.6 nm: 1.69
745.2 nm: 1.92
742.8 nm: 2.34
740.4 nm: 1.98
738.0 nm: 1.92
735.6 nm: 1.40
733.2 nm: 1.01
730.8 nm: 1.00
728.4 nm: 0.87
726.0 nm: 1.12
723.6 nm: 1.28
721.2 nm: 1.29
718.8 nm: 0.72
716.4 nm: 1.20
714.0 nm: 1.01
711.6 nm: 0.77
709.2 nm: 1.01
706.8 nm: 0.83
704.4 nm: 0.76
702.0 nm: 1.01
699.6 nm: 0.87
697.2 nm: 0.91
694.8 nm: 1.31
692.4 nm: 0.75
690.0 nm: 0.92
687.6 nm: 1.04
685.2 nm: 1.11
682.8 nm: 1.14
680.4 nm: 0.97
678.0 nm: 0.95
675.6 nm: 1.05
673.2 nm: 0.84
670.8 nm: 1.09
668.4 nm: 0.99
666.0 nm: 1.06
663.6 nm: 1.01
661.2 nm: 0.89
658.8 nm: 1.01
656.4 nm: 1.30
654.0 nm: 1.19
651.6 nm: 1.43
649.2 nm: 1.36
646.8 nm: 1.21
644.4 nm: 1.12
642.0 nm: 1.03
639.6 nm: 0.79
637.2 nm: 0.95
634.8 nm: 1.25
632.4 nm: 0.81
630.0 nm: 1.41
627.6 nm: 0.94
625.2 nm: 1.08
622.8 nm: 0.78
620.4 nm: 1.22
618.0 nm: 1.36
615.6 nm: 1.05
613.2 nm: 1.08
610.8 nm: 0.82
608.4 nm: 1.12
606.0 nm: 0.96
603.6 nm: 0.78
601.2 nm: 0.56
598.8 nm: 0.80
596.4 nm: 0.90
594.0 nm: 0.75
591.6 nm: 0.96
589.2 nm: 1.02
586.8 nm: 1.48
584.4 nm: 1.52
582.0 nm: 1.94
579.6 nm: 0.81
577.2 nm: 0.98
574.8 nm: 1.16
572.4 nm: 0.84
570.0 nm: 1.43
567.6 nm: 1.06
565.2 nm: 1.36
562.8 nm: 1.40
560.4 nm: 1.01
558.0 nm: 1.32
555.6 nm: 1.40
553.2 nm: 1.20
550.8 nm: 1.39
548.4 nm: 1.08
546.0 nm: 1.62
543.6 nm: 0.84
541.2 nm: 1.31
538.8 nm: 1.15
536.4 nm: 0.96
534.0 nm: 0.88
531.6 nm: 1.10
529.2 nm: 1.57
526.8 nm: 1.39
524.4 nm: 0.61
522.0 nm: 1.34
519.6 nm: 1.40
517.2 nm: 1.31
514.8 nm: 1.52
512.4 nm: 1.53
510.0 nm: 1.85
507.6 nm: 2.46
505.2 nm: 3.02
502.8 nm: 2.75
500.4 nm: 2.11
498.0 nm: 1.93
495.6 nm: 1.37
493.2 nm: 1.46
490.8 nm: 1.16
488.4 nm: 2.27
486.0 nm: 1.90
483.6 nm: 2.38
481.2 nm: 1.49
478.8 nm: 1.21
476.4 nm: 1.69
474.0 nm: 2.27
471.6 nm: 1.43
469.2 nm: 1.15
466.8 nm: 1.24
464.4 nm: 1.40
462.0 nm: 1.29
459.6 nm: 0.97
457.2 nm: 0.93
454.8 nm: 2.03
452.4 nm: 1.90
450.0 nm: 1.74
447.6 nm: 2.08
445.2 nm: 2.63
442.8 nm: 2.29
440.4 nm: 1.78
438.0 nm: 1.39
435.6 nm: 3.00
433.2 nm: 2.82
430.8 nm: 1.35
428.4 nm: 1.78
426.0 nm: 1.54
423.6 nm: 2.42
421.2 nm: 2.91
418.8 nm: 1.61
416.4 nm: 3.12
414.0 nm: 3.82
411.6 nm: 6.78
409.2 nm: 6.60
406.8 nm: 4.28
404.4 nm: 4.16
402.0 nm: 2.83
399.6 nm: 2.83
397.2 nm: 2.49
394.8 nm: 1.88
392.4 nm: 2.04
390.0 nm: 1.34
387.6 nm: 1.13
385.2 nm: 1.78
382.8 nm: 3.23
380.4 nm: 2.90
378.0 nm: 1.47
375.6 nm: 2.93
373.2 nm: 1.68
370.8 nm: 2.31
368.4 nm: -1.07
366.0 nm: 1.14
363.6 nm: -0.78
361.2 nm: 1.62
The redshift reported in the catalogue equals 1.655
